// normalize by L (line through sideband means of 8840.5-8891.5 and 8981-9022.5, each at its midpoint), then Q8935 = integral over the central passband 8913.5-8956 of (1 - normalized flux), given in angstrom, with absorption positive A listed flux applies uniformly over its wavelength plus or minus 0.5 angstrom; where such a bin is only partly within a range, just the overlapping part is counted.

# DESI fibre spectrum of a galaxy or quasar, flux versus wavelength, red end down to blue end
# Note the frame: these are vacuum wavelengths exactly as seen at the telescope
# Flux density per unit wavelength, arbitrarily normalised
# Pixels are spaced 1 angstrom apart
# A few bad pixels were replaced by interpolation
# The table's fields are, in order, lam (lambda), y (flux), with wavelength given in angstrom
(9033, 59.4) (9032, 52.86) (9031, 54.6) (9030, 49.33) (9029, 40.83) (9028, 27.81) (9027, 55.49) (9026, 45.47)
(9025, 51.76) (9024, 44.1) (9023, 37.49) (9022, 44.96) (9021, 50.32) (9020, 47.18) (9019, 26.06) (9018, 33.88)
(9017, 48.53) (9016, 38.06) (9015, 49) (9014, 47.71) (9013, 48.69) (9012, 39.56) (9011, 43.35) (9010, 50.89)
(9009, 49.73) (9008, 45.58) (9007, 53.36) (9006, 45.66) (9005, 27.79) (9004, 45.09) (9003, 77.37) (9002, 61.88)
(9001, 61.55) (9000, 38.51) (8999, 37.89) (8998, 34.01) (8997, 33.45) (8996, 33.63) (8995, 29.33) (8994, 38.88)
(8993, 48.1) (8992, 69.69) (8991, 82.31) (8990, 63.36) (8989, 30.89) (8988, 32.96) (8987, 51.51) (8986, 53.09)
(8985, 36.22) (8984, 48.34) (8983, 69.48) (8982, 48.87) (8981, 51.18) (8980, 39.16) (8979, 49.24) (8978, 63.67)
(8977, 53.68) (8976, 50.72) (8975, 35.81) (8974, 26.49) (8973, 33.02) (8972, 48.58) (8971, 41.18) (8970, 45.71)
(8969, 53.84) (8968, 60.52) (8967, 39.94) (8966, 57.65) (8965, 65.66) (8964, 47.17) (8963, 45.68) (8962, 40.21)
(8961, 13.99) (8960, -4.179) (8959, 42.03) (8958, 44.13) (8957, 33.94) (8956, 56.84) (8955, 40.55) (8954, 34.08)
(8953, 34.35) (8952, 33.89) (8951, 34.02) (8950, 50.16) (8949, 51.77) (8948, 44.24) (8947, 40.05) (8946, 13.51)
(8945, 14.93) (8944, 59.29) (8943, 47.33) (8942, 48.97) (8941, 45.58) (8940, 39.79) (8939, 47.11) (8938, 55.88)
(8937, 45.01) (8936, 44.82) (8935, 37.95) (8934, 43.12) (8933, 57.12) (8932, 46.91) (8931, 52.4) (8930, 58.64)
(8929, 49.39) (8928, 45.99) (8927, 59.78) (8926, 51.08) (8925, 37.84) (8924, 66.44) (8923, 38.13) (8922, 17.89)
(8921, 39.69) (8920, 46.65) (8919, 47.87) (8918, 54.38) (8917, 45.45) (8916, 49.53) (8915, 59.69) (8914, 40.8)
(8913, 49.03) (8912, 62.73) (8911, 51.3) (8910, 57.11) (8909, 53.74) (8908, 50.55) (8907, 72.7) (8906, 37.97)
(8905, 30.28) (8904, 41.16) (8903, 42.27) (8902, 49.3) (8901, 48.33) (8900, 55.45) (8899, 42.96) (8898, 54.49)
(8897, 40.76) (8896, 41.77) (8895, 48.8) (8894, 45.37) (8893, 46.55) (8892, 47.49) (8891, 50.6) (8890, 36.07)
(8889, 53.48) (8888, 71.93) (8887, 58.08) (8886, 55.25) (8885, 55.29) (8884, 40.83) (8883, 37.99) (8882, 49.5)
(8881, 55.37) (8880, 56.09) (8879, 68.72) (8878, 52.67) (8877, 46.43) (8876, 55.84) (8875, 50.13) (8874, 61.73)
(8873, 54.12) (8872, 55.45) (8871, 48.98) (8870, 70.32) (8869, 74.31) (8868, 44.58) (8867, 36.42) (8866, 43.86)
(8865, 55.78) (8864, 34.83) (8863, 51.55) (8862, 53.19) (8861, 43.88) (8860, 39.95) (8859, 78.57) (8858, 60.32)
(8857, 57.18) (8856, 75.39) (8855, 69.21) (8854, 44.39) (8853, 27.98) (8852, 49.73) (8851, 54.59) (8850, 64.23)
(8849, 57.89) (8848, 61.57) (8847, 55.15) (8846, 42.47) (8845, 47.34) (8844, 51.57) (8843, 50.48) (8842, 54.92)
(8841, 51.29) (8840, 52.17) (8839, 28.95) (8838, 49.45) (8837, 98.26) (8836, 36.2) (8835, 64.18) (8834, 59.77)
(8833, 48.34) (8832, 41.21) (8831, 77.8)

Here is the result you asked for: 4.5 angstrom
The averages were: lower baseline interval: 53.3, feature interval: 44.7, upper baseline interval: 46.8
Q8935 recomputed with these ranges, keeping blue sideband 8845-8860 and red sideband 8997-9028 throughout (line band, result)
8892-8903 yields 1.24 angstrom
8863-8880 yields 0.45 angstrom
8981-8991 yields -0.60 angstrom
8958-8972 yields 1.75 angstrom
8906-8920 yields -0.14 angstrom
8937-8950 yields 1.91 angstrom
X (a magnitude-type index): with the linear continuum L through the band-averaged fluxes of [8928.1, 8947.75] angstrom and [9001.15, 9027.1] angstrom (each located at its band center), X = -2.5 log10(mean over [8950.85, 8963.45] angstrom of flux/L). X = 0.290 mag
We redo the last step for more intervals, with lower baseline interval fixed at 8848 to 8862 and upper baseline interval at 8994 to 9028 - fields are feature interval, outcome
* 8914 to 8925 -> 0.12 mag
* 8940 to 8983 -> 0.13 mag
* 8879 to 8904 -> 0.08 mag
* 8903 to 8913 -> 0.03 mag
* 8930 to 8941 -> 0.05 mag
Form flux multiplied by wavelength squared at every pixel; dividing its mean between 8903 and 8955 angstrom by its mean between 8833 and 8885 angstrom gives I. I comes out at 0.87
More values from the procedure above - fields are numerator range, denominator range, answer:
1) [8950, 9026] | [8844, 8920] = 0.89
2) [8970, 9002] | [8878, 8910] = 0.95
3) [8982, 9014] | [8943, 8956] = 1.25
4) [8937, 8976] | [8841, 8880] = 0.78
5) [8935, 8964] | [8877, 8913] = 0.79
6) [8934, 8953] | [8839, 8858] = 0.80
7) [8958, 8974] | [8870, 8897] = 0.82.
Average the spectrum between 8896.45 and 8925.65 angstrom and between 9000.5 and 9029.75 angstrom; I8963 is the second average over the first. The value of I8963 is 0.97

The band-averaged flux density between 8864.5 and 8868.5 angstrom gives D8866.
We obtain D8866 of 45.2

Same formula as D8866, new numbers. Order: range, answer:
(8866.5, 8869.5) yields 51.8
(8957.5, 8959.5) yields 43.1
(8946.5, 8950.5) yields 46.6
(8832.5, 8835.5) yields 57.4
